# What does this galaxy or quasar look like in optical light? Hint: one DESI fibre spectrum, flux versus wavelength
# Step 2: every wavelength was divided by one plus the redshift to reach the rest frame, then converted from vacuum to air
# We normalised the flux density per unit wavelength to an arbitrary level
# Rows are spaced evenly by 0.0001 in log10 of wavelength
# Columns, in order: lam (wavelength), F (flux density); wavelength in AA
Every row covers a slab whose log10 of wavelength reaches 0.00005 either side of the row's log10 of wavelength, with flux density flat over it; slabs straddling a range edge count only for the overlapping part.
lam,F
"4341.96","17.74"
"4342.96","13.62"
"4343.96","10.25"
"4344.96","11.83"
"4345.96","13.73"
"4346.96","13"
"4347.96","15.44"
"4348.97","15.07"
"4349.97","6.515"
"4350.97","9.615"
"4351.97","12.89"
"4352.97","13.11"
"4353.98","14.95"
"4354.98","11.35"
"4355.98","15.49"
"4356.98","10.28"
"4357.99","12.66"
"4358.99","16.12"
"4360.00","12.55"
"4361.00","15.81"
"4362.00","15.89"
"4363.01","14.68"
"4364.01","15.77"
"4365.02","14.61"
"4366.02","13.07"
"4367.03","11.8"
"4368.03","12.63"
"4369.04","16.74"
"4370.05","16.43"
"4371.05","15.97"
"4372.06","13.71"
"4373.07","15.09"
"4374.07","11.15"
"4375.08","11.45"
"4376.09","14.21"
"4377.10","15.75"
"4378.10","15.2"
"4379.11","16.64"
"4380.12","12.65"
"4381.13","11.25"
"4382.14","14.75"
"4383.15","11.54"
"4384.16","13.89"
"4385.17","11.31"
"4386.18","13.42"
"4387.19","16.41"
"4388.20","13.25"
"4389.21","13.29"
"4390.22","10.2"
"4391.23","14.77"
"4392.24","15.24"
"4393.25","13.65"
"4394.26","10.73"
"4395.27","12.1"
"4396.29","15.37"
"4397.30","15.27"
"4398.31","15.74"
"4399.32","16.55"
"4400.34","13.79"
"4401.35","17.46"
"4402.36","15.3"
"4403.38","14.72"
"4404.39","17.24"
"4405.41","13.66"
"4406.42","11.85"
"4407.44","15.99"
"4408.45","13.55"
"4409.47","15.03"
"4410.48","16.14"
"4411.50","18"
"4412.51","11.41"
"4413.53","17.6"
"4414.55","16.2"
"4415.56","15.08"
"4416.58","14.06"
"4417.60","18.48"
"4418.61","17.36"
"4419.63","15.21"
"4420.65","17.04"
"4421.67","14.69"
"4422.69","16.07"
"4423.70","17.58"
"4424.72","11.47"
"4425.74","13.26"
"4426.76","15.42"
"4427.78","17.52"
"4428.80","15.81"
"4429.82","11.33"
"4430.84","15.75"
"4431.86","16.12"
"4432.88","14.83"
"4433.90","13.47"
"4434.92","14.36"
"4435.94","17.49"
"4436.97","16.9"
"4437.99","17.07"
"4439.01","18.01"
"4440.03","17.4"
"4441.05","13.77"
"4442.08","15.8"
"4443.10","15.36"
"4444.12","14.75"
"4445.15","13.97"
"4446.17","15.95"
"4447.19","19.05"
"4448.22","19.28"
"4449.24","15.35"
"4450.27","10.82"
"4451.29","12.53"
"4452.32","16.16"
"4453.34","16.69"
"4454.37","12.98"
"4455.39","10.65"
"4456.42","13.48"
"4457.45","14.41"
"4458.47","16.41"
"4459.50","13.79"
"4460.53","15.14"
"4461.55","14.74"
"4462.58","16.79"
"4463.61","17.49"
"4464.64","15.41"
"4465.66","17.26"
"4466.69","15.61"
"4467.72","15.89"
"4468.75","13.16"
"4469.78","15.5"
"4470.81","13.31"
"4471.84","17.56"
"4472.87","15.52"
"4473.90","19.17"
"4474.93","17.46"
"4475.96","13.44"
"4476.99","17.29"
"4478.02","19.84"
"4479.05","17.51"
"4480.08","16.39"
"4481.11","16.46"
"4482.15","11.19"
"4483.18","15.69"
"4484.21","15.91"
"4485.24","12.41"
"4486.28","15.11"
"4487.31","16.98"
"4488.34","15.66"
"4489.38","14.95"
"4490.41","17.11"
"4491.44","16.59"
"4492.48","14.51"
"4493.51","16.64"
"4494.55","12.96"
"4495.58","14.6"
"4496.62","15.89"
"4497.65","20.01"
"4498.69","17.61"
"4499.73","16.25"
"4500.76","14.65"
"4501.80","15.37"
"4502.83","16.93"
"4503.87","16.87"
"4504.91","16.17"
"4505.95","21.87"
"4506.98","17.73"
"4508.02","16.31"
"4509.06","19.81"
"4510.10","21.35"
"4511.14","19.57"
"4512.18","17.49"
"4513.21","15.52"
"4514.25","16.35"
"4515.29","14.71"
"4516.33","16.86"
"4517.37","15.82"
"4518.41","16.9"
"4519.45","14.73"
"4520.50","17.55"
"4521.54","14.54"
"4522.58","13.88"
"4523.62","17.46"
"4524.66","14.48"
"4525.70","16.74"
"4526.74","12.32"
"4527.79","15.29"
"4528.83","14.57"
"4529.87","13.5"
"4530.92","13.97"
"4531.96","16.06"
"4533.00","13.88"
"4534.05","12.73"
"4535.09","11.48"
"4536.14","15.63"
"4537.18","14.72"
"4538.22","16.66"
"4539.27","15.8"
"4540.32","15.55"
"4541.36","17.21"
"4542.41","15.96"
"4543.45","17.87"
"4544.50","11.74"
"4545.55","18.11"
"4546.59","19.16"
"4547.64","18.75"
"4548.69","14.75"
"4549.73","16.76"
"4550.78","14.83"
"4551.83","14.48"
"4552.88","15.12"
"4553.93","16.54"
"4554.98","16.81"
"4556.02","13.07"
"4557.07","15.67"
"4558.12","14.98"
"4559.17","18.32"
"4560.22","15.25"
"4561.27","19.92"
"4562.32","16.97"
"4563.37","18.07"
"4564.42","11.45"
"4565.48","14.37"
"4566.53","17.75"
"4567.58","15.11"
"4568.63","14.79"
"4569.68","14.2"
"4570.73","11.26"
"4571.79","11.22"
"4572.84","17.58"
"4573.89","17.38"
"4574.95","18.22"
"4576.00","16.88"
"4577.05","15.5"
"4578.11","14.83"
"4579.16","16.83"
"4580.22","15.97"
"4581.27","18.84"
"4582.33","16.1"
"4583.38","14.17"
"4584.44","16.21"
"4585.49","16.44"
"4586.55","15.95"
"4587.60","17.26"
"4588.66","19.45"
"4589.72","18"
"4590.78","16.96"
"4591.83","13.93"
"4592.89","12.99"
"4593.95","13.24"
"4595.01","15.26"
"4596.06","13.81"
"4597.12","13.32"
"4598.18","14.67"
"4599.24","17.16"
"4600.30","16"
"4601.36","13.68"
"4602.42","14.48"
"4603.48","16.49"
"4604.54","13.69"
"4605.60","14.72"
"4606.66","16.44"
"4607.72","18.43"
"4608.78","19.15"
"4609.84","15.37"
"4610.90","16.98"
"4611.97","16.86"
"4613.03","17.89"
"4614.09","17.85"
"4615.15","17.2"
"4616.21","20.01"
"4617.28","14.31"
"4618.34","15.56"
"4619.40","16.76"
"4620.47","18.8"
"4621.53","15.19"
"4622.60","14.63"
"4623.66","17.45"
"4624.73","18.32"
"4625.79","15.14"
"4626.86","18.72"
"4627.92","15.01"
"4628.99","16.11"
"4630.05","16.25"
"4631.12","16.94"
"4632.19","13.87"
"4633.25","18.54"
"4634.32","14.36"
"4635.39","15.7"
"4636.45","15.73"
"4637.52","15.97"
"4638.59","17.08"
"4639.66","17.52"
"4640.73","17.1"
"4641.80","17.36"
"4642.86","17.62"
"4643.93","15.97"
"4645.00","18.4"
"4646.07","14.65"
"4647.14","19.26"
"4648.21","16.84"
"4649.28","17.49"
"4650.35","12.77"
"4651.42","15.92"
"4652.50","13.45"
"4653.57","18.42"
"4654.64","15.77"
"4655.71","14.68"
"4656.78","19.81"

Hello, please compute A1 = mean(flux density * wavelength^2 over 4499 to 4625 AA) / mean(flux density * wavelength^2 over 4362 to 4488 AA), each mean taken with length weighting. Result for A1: 1.1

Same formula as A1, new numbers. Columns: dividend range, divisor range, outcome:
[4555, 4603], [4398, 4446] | 1.09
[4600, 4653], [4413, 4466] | 1.15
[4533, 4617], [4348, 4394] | 1.28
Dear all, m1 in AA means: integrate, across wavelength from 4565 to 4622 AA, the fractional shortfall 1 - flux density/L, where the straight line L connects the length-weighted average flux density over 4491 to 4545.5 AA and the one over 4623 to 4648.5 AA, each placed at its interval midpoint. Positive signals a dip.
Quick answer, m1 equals 1.6 AA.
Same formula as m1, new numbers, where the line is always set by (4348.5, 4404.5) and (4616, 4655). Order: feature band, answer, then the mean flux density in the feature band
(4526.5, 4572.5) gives 0.77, 15.3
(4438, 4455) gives -1.11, 15.5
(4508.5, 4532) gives -1.21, 16.1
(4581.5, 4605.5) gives 0.84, 15.4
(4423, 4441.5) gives -1.31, 15.4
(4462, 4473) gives -0.76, 15.8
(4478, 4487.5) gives -0.37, 15.5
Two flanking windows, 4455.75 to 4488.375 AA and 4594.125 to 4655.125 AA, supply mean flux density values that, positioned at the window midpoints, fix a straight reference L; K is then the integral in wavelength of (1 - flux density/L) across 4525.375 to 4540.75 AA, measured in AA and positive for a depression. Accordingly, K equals 1.3 AA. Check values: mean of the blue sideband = 15.7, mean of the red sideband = 16.3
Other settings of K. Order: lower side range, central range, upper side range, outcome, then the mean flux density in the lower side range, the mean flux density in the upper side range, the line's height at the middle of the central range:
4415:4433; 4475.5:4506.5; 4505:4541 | -0.65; 15.4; 15.9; 15.8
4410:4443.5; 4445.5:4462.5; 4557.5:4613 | 0.86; 15.6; 15.8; 15.7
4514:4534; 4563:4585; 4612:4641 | 0.44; 15.2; 16.6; 15.9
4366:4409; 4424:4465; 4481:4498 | -1.06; 14.1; 15.4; 14.8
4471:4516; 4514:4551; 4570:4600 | 1.56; 16.5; 15.7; 16.2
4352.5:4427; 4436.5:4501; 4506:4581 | -2.06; 14.4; 15.9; 15.2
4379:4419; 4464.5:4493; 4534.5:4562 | -1.01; 14.5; 16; 15.3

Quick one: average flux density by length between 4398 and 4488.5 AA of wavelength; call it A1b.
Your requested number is 15.5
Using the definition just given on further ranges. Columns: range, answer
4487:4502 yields 16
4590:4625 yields 16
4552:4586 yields 15.8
